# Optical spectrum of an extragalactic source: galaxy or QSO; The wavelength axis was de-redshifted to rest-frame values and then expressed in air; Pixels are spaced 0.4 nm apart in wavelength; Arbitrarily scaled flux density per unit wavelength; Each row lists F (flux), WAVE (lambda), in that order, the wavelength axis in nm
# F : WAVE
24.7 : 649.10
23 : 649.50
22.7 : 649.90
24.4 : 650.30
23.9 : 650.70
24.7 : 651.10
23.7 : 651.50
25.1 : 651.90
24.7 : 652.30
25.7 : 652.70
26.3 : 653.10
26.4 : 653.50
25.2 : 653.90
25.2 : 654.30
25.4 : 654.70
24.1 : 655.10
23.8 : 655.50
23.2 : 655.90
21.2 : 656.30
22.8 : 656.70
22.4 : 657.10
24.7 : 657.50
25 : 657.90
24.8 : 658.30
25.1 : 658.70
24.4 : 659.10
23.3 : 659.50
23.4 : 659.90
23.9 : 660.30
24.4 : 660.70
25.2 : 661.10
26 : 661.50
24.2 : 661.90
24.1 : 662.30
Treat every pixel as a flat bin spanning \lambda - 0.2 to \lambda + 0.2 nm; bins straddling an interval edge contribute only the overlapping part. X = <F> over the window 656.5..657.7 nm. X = 23.3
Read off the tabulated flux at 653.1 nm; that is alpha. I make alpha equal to 26.3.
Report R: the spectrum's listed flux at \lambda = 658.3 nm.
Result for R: 24.8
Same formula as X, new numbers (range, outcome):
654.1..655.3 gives 24.9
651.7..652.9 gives 25.2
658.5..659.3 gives 24.8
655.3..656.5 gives 22.7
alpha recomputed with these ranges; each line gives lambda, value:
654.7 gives 25.4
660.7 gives 24.4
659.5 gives 23.3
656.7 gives 22.8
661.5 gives 26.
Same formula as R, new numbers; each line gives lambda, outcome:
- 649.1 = 24.7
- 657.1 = 22.4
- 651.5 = 23.7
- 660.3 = 23.9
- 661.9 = 24.2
